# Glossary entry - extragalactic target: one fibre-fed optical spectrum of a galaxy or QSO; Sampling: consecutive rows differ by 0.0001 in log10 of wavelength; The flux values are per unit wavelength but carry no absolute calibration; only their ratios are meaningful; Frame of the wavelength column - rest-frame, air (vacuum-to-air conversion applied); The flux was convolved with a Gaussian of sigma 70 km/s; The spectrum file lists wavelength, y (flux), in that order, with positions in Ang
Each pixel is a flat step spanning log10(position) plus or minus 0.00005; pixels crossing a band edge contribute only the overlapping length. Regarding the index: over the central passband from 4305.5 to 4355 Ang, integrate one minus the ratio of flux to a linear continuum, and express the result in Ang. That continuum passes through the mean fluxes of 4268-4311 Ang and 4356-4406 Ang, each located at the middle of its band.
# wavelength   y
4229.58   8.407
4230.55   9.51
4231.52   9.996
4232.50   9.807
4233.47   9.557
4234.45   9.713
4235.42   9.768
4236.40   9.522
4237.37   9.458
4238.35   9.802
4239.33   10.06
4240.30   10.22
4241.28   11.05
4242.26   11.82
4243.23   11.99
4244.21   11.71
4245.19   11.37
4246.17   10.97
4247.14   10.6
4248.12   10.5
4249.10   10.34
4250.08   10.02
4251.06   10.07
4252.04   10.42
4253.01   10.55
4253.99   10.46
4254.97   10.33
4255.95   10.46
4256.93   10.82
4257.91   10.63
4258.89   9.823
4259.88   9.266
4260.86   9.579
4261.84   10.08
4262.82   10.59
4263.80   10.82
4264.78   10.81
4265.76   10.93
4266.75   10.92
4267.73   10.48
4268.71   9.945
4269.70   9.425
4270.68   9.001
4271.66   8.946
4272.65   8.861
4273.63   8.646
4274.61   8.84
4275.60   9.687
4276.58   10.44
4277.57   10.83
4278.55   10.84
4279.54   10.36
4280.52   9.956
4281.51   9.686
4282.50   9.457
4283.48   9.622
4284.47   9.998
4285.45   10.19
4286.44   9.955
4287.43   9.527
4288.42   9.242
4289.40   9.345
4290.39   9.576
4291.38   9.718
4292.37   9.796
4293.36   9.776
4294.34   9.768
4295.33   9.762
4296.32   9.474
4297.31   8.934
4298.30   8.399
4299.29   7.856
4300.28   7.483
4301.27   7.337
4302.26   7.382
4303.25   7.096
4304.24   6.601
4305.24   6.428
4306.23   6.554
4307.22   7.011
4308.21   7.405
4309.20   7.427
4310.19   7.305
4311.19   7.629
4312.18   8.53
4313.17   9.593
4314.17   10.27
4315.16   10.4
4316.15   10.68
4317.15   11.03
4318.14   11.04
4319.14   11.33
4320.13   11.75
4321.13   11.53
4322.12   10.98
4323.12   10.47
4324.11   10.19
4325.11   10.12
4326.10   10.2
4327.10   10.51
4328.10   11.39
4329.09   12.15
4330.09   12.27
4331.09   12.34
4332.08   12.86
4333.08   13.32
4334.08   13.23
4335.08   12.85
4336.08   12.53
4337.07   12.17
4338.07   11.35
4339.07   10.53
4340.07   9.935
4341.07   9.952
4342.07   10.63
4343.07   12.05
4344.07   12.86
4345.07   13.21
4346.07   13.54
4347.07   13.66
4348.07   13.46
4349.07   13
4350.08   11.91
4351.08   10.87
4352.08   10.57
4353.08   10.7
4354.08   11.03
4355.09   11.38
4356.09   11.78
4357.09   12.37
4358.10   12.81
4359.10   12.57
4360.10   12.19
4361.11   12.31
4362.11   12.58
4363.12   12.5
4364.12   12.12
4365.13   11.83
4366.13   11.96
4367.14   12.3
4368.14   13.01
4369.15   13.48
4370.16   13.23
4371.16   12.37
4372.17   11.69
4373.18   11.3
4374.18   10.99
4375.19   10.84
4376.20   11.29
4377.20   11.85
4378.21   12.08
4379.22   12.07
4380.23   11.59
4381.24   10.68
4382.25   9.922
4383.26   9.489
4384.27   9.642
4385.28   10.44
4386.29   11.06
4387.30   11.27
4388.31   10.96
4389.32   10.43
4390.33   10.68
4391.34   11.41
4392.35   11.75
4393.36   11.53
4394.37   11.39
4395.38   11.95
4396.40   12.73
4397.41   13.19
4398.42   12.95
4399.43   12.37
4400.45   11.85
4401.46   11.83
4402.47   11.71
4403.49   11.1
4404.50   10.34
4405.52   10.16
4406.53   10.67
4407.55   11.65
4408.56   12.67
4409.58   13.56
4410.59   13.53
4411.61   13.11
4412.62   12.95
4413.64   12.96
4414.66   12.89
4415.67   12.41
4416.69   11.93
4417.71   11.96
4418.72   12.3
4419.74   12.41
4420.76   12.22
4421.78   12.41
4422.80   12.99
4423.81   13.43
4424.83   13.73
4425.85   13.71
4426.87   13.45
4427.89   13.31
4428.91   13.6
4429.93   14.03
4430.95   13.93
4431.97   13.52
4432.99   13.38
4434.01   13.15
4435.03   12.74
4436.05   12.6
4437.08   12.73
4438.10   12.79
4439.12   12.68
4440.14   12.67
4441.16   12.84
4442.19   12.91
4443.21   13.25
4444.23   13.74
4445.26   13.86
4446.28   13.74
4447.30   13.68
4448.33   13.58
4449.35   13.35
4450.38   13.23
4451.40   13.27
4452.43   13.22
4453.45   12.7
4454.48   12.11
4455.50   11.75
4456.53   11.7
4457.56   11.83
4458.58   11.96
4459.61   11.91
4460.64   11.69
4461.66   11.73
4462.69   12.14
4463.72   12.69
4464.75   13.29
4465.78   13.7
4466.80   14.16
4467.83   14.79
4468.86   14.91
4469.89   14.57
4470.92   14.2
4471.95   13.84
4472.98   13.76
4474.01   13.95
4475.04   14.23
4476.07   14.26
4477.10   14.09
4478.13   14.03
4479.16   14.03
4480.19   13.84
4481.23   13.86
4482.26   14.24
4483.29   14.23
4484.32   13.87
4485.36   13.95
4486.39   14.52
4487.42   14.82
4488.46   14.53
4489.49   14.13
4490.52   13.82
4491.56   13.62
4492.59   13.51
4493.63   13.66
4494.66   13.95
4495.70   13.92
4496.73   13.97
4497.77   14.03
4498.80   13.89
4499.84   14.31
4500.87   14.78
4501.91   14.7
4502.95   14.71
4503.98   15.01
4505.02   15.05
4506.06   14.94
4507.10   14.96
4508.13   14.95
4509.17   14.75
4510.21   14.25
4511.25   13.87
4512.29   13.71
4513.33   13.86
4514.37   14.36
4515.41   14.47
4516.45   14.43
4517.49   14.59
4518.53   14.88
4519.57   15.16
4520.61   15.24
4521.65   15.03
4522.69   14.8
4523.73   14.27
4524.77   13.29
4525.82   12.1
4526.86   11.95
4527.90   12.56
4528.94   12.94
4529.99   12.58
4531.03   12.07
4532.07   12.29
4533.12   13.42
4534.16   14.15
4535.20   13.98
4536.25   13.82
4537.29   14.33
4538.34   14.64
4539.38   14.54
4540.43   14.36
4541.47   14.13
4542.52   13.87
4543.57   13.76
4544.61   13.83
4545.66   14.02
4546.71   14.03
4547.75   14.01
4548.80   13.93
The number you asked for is -3.65 Ang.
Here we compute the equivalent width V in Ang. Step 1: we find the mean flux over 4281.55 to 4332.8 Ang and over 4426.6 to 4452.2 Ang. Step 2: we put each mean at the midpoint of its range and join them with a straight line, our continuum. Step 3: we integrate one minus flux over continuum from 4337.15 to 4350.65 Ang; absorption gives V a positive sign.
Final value -1.8 Ang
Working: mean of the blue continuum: 9.54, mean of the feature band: 12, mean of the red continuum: 13.3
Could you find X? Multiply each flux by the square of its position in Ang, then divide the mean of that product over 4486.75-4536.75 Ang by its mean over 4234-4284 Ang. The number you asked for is 1.5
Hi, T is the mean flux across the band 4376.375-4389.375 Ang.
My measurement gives 10.9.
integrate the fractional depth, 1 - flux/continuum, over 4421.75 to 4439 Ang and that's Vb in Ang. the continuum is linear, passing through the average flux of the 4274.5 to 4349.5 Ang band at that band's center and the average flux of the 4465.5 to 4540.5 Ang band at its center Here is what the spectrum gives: -0.9 Ang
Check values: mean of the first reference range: 10.2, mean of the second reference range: 14.1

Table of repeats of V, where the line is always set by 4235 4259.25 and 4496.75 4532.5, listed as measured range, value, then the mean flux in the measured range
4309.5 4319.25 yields 1.49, 9.67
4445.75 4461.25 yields 0.73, 12.6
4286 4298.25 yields 1.75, 9.53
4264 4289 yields 2.37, 9.87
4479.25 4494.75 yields -0.37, 14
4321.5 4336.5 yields -0.10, 11.7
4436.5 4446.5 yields 0.01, 13.1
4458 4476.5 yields 0.05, 13.4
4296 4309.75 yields 4.59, 7.5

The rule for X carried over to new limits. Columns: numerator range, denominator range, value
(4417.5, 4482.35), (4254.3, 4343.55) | 1.42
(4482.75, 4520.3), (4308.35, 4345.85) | 1.41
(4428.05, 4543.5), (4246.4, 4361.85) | 1.44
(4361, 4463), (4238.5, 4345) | 1.28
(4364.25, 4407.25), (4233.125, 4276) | 1.20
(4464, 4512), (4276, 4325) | 1.66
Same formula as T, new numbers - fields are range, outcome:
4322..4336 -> 11.7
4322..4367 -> 11.9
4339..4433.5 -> 12.1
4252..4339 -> 9.93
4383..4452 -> 12.5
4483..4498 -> 14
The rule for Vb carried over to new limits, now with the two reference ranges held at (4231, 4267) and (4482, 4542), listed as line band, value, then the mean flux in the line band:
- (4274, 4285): 0.88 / 9.96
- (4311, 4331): 1.27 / 10.7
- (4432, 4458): 0.37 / 13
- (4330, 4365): -0.95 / 12.1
